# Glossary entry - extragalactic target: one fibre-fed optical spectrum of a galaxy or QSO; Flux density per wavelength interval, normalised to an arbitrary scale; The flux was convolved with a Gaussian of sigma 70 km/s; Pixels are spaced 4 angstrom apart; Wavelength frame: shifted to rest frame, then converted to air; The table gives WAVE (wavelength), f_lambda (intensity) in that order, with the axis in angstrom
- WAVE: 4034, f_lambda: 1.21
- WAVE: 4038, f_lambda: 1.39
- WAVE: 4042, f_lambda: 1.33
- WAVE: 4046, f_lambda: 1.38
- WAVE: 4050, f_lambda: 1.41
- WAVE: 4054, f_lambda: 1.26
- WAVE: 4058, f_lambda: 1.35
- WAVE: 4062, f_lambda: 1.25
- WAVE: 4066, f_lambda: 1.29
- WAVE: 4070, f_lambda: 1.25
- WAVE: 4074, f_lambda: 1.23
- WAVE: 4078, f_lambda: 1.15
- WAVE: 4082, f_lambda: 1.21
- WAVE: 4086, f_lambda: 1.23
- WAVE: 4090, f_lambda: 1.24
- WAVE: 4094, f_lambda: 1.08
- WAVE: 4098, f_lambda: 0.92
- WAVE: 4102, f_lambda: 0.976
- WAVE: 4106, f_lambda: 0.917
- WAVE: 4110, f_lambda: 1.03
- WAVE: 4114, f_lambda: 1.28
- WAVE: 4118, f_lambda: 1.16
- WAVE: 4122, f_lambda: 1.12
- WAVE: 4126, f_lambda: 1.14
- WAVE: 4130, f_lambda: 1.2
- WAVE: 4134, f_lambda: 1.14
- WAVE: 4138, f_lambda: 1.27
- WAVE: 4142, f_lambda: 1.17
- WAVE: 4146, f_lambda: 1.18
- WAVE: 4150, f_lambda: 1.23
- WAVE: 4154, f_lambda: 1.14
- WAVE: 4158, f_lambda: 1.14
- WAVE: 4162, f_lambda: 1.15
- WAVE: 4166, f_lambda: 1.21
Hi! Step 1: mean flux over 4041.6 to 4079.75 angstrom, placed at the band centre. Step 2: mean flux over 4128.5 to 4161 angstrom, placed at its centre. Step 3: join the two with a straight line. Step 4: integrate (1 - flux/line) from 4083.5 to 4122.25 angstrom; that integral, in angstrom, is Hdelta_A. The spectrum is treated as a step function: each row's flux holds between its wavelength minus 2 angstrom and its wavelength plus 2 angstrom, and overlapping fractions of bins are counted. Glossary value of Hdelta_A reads 4.4 angstrom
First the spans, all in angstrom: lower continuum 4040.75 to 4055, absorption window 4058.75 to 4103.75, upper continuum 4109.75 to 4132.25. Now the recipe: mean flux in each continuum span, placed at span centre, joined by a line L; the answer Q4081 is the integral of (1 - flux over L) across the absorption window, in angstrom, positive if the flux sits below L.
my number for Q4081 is 3.4 angstrom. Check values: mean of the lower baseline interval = 1.35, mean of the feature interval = 1.17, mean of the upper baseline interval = 1.16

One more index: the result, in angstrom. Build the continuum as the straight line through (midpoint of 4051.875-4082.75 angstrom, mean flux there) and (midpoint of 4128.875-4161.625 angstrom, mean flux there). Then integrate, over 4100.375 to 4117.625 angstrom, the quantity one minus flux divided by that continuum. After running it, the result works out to 2.1 angstrom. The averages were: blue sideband 1.25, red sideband 1.18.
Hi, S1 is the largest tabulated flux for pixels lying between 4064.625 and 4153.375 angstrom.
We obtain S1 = 1.29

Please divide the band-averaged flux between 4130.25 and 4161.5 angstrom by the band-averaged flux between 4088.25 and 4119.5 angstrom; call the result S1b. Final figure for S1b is 1.10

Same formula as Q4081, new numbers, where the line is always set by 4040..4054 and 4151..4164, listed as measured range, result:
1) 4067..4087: 1.29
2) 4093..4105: 2.68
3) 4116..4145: 0.68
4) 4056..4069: 0.34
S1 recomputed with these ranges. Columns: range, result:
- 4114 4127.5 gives 1.28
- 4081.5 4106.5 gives 1.24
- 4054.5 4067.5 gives 1.35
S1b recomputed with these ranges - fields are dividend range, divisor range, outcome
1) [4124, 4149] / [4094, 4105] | 1.22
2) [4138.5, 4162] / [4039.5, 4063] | 0.88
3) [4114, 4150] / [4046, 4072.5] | 0.90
